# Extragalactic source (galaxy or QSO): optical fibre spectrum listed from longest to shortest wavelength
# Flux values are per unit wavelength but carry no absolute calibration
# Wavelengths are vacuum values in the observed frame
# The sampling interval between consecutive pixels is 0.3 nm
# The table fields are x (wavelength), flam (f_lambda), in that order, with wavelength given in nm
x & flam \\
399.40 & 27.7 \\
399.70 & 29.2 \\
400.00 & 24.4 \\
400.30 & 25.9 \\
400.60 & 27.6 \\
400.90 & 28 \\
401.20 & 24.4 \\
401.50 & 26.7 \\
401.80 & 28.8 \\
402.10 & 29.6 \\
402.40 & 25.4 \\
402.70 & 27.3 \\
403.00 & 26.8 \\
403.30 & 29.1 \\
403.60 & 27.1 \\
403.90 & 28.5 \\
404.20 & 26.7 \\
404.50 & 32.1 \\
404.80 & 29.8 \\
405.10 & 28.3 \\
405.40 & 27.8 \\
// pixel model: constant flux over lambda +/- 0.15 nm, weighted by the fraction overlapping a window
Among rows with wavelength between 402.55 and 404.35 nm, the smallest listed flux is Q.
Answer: 26.7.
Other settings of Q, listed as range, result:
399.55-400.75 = 24.4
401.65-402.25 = 28.8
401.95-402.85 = 25.4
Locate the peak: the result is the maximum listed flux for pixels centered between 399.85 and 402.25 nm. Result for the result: 29.6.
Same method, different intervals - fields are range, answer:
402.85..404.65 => 32.1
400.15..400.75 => 27.6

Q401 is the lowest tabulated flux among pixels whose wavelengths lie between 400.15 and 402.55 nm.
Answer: 24.4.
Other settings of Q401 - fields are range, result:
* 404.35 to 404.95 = 29.8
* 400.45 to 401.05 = 27.6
